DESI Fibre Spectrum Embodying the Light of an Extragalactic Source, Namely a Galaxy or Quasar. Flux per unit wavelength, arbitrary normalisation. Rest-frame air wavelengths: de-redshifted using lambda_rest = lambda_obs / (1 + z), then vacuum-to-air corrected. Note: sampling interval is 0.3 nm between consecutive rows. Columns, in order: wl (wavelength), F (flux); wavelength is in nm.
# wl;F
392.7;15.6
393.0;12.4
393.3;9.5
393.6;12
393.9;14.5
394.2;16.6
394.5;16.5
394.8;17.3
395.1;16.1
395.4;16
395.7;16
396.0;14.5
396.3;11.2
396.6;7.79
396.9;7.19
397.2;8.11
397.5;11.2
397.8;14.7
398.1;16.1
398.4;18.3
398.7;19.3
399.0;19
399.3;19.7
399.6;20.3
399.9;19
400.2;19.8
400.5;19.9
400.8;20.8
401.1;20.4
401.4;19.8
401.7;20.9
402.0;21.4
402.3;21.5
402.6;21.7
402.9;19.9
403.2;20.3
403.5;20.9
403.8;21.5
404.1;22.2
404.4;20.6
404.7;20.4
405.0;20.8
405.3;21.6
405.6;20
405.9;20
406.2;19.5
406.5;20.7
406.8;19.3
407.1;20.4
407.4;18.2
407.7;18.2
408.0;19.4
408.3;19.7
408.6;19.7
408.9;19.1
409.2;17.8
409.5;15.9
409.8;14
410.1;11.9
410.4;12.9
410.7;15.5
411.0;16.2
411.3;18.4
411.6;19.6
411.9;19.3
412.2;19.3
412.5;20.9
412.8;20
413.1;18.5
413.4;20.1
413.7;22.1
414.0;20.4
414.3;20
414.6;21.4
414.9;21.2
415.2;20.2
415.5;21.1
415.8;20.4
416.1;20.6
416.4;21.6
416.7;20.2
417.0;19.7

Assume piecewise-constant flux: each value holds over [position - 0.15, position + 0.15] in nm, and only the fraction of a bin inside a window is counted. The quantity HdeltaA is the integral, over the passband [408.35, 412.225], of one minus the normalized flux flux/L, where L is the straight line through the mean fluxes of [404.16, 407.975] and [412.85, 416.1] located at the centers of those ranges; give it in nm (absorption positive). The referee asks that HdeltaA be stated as 0.647 nm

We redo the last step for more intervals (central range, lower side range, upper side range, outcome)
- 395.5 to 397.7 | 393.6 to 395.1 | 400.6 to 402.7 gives 0.791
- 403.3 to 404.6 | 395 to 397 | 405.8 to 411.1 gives -0.436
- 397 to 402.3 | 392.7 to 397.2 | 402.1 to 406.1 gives -0.257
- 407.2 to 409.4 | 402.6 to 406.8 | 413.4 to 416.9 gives 0.197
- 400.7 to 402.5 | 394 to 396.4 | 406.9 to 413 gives -0.462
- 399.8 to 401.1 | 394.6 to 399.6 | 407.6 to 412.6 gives -0.382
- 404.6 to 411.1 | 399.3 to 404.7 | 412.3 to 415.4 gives 0.730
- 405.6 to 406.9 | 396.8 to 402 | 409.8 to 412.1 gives -0.247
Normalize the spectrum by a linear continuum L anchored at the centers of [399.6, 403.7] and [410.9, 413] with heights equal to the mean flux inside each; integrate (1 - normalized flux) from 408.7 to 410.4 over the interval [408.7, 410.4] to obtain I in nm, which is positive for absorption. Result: 0.338 nm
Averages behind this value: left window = 20.5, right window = 19.2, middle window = 15.6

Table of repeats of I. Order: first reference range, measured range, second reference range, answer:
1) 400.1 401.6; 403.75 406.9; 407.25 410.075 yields -0.30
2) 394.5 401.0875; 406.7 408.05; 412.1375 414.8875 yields -0.03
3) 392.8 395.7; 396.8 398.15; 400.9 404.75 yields 0.46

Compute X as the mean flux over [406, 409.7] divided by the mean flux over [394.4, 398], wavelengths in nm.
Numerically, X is 1.45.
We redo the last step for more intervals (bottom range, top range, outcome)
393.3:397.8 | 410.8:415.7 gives 1.51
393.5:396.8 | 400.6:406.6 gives 1.45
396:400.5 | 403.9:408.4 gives 1.32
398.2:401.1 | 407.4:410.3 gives 0.88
